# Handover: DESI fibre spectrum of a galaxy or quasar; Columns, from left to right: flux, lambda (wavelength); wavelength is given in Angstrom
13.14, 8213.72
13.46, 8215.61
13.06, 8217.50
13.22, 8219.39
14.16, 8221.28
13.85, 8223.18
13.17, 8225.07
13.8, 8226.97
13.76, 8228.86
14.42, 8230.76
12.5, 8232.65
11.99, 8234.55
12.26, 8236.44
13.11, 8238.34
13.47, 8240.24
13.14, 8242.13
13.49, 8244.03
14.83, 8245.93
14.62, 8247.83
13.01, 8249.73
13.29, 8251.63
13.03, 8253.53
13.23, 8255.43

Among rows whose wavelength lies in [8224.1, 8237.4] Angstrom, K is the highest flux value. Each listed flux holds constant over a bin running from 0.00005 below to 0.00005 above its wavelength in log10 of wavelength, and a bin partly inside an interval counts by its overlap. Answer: 14.42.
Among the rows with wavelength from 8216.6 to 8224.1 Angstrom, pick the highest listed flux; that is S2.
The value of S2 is 14.16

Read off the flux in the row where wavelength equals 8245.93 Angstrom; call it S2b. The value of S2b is 14.83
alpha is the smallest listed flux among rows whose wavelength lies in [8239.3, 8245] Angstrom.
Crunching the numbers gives 13.14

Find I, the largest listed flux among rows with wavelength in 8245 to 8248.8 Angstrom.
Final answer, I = 14.83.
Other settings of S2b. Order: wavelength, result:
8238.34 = 13.11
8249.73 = 13.01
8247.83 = 14.62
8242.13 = 13.14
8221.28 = 14.16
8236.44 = 12.26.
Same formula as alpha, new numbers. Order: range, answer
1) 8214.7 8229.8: 13.06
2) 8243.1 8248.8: 13.49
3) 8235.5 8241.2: 12.26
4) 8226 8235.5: 11.99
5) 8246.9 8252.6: 13.01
